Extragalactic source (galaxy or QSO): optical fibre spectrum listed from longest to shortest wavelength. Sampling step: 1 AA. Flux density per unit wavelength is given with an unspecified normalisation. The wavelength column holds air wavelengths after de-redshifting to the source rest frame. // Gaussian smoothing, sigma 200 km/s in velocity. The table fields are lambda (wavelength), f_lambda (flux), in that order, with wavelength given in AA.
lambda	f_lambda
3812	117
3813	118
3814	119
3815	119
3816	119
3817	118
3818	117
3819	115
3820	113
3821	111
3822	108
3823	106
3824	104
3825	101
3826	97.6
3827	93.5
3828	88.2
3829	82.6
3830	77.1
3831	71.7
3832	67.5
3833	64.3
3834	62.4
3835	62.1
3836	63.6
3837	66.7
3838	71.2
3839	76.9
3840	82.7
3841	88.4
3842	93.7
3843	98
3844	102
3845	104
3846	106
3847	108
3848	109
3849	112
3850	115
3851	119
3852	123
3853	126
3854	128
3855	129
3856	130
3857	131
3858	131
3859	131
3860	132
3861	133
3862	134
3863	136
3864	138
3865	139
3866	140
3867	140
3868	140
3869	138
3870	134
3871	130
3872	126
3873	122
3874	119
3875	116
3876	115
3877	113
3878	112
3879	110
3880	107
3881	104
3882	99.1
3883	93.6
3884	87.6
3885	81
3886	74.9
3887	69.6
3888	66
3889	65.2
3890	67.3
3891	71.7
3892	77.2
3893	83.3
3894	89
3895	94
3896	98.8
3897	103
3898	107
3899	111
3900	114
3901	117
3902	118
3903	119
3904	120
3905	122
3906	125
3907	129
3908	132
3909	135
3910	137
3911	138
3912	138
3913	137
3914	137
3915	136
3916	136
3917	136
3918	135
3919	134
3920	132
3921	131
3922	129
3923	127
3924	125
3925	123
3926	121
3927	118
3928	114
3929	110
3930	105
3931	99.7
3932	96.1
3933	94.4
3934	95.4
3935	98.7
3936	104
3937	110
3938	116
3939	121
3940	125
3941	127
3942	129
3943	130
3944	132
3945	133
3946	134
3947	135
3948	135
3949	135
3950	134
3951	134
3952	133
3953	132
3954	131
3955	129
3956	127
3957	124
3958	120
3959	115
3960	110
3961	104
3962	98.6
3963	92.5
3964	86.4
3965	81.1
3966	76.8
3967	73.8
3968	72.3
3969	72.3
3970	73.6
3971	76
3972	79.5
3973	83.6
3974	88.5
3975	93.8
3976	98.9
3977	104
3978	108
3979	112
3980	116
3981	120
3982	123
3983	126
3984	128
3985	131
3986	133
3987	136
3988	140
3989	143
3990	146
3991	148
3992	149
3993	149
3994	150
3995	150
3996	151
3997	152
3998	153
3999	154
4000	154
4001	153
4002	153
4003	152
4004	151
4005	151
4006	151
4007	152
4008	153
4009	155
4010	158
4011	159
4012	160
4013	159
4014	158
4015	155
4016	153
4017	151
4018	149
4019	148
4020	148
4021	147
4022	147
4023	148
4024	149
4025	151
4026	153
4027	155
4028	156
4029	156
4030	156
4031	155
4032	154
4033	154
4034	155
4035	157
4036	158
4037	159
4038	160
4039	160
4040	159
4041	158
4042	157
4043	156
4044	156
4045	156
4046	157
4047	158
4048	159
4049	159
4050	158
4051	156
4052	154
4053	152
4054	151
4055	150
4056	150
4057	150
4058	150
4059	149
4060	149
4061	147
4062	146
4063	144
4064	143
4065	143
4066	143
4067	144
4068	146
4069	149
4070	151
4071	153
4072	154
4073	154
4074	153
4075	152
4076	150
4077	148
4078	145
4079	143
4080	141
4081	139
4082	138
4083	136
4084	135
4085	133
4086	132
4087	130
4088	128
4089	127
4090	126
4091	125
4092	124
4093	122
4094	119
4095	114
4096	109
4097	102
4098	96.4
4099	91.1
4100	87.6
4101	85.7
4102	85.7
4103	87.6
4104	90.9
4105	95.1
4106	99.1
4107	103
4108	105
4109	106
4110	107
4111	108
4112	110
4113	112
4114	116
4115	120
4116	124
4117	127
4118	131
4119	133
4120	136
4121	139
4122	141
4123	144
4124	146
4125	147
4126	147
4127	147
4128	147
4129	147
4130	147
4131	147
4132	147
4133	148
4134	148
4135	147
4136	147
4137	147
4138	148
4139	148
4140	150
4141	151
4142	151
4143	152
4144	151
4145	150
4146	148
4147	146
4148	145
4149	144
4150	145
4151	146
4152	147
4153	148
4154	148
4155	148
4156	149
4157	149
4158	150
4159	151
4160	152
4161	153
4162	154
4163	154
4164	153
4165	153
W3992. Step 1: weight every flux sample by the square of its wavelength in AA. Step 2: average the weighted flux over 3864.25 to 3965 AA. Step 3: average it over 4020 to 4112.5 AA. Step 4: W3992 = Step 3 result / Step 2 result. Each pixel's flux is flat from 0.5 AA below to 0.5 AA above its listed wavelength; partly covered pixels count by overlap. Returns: 1.3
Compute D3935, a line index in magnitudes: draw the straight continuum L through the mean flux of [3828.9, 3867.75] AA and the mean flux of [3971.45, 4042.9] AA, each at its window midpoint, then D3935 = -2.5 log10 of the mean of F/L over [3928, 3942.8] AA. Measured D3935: 0.155 mag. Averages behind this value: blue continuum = 106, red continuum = 144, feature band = 110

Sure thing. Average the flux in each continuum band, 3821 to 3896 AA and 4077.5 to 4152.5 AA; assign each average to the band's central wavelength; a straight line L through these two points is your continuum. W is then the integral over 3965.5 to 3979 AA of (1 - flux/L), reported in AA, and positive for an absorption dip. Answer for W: 3.4 AA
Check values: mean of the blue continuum 103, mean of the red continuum 130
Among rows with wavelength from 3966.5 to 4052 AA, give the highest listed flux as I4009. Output 160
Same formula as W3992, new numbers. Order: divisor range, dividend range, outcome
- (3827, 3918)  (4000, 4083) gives 1.52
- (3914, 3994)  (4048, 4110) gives 1.20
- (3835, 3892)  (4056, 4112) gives 1.32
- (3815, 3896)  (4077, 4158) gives 1.44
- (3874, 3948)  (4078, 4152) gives 1.27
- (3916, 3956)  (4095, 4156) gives 1.17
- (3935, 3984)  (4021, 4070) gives 1.44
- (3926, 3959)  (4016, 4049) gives 1.34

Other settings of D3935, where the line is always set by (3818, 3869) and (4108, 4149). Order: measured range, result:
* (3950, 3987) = 0.133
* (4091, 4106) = 0.310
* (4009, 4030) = -0.210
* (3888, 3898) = 0.318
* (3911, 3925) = -0.160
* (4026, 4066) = -0.189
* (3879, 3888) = 0.234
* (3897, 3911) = -0.079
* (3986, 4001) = -0.197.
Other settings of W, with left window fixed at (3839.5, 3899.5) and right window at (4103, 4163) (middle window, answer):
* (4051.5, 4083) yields -4.1 AA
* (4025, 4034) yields -2.0 AA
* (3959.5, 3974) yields 4.3 AA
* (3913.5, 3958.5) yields -2.7 AA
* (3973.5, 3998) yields -1.5 AA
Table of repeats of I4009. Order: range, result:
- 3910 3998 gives 153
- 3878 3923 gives 138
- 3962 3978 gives 108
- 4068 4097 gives 154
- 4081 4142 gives 151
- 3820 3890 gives 140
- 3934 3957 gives 135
